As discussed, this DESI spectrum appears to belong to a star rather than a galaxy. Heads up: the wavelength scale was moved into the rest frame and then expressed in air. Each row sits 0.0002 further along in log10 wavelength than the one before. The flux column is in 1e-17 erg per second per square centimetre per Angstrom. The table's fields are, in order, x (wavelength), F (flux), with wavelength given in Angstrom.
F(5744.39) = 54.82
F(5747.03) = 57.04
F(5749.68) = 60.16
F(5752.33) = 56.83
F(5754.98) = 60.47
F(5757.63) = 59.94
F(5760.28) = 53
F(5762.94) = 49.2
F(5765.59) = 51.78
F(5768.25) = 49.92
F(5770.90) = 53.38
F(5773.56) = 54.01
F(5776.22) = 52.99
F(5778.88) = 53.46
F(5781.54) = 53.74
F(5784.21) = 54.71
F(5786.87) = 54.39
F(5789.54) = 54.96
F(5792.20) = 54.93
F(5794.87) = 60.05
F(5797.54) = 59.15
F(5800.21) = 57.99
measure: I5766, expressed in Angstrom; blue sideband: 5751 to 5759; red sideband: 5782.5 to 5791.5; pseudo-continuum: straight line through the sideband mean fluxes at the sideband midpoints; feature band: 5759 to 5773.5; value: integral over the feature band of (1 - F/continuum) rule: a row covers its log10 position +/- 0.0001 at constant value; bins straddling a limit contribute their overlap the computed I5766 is 1.5 Angstrom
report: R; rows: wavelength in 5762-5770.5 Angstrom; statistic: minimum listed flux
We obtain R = 49.2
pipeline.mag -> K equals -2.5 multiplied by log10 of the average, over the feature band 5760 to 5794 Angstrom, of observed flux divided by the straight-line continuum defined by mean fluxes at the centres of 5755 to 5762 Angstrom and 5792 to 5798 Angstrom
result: 0.09 mag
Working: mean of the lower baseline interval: 56.8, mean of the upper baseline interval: 58.4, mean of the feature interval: 53.2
